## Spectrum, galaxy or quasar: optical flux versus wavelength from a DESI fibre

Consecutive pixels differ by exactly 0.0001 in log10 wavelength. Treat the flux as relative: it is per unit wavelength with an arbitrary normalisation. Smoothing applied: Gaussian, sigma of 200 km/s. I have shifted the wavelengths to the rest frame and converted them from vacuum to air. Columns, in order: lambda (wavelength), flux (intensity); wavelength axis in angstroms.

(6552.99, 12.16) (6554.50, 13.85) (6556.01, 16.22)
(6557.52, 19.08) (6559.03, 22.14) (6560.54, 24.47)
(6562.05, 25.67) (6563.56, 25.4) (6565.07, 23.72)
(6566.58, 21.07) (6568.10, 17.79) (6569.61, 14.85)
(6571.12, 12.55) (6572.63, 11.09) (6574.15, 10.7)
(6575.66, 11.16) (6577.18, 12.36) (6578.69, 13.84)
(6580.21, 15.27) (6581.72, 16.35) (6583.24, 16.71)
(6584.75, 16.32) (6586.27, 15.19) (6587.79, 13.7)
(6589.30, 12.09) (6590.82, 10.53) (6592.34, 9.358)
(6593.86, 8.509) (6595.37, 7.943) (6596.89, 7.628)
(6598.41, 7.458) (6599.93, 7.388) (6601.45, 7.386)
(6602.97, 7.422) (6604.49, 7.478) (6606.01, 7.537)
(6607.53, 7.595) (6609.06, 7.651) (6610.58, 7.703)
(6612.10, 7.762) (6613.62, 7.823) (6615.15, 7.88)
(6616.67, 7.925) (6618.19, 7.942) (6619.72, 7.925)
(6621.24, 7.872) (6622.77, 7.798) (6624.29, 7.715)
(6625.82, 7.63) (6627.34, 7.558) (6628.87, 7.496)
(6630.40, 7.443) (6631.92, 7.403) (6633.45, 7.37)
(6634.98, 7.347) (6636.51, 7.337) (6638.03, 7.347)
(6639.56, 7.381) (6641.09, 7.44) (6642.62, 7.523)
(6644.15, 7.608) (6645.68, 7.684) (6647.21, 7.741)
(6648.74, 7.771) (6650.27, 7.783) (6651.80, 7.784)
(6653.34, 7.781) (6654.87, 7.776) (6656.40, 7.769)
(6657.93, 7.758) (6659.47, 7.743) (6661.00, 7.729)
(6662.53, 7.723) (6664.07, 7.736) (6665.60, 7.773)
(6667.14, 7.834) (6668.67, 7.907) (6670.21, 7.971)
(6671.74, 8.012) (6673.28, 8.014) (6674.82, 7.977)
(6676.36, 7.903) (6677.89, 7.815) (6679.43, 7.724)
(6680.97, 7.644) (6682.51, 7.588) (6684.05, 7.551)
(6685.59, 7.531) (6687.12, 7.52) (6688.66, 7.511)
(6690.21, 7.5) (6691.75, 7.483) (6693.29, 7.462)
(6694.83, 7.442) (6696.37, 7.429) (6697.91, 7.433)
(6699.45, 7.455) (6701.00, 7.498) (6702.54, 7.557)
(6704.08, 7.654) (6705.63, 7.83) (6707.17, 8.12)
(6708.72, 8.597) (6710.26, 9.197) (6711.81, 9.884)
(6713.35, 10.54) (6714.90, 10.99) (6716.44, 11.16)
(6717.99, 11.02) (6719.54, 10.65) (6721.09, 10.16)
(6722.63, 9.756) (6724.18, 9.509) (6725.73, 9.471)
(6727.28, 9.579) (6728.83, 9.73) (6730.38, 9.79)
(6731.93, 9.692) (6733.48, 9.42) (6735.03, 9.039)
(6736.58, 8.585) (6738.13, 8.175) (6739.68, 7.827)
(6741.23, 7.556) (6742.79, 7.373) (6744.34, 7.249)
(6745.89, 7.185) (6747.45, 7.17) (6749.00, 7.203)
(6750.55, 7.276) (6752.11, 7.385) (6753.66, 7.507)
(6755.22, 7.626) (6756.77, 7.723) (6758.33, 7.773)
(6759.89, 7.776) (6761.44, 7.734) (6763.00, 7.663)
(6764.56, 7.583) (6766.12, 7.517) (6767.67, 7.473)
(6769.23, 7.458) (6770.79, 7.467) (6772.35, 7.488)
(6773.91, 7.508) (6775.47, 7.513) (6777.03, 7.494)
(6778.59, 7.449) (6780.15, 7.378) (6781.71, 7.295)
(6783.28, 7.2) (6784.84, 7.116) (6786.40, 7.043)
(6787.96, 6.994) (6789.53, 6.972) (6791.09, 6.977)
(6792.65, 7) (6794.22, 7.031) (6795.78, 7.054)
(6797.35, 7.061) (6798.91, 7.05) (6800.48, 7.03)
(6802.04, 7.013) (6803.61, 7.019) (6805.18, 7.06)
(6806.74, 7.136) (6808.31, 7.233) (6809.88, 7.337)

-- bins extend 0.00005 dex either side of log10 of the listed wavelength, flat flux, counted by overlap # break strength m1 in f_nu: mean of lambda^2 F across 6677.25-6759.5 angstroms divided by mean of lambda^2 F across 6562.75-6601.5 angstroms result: 0.65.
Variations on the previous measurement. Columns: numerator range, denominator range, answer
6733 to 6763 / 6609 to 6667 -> 1.04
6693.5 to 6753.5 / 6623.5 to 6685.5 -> 1.15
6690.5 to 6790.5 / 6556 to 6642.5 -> 0.75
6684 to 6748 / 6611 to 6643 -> 1.16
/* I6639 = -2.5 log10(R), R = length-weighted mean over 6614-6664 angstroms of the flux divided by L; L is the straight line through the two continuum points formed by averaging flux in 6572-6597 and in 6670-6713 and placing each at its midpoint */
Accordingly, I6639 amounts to 0.30 mag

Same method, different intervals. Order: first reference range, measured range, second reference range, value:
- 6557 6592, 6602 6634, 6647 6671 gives 0.48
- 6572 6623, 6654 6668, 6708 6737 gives 0.27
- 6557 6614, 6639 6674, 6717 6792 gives 0.38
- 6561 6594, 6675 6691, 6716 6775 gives 0.39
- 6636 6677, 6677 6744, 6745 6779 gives -0.13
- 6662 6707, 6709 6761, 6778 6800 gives -0.19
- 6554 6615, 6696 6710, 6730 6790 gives 0.21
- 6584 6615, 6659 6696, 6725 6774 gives 0.12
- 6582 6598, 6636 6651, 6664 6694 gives 0.23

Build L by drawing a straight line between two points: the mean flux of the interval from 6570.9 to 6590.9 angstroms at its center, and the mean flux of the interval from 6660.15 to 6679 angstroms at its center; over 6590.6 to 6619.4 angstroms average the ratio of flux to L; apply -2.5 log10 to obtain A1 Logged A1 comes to 0.45 mag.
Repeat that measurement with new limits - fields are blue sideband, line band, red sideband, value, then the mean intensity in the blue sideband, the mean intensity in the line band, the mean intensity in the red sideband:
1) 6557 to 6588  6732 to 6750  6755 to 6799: 0.146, 17.2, 7.95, 7.36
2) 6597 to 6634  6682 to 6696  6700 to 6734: 0.189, 7.63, 7.51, 9.43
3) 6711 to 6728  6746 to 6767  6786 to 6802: 0.149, 10.2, 7.52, 7.02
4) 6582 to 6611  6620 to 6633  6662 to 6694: 0.192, 9.9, 7.62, 7.72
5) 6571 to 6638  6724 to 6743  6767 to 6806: -0.137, 9.47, 8.93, 7.2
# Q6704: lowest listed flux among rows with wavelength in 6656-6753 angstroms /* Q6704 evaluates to 7.17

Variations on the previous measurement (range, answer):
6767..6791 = 6.972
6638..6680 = 7.347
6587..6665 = 7.337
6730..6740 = 7.827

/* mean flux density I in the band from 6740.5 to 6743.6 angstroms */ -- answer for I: 7.45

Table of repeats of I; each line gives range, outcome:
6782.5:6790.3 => 7.07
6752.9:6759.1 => 7.65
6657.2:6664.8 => 7.73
